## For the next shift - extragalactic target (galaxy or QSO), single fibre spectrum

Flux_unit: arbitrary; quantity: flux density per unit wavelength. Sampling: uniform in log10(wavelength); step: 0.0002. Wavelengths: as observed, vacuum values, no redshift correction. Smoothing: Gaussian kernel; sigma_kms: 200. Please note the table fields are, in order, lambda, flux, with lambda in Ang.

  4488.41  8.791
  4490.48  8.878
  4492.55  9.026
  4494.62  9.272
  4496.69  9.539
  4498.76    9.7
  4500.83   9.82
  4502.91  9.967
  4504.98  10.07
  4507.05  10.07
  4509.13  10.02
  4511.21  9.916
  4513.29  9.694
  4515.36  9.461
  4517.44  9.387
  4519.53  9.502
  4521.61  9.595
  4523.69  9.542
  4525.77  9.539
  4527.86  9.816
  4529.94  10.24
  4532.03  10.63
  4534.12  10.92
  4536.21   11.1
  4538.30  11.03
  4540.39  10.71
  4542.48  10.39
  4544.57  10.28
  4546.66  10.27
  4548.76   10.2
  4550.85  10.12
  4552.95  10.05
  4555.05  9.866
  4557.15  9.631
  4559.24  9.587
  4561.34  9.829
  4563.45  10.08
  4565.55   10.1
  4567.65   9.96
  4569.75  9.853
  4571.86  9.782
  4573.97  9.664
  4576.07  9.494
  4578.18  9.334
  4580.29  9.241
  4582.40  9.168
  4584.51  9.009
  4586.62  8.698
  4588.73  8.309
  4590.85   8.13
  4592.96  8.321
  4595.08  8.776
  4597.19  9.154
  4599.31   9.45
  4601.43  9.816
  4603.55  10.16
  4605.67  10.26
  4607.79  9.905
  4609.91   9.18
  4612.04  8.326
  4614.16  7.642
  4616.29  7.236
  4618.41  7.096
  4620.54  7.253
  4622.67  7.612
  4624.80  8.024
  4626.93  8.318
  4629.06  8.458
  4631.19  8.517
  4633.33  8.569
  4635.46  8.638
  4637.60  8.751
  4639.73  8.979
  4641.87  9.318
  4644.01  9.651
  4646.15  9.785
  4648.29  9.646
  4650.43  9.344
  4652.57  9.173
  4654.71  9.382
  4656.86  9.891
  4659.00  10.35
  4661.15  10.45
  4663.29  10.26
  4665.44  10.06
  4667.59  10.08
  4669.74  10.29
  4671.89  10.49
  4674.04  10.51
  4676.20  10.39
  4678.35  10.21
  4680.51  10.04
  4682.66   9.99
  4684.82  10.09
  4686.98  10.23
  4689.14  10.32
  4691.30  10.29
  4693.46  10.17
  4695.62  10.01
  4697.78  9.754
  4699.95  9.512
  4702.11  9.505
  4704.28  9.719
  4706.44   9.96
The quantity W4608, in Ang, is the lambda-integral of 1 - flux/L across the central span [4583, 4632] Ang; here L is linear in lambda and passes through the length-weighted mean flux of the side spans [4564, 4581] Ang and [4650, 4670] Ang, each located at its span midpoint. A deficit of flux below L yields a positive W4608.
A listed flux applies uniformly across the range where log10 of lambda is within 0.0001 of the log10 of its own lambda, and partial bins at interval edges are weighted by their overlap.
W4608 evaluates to 5.98 Ang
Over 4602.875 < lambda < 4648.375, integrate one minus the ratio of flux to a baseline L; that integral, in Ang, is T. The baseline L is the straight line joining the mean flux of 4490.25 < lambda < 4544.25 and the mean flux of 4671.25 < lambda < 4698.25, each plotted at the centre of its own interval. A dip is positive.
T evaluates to 6.49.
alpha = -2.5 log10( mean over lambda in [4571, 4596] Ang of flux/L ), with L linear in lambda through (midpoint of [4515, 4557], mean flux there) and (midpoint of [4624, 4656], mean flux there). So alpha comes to 0.073 mag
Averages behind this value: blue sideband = 10.1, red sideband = 8.98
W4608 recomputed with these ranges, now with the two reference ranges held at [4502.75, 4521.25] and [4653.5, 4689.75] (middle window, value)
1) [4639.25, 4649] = 0.58 Ang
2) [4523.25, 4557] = -1.53 Ang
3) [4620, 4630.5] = 2.16 Ang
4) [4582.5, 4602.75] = 2.22 Ang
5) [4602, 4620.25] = 2.42 Ang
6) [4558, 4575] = 0.09 Ang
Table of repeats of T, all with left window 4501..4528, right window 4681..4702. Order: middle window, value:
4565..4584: 0.5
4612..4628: 3.6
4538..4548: -0.7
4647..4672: 0.1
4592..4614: 1.4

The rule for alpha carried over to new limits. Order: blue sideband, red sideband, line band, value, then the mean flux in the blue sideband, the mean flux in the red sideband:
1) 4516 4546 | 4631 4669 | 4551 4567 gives 0.01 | 10.2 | 9.52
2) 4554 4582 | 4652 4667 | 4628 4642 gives 0.14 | 9.71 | 9.97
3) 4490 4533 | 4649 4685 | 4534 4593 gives 0.01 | 9.71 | 10.1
